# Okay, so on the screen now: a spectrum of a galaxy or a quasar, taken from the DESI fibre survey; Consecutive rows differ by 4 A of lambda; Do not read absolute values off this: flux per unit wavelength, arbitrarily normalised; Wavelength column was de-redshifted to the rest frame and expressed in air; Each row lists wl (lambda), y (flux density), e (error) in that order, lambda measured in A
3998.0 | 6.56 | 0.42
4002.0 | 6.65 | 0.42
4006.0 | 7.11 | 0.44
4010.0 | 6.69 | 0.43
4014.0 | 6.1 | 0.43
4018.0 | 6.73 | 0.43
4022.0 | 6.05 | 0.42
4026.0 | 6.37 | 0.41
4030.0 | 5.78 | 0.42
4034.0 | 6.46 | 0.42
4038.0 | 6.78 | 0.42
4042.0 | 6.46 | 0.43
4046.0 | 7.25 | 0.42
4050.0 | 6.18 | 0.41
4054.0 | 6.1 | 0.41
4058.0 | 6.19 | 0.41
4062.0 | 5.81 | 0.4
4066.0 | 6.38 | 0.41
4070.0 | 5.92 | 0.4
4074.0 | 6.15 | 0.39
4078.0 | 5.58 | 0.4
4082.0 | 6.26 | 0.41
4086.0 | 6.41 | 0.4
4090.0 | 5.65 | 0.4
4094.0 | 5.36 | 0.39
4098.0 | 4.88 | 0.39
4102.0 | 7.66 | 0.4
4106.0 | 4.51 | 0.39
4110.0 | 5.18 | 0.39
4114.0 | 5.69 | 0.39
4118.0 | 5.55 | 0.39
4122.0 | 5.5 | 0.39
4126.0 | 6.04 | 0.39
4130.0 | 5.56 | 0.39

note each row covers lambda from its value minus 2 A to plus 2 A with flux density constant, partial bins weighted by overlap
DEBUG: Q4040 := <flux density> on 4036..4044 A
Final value 6.62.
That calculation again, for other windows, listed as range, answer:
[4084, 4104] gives 5.99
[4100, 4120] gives 5.72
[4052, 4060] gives 6.14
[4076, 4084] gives 5.92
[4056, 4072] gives 6.08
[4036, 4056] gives 6.55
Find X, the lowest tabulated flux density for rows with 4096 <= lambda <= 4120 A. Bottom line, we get 4.51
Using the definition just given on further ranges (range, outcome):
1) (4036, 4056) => 6.1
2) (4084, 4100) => 4.88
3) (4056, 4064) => 5.81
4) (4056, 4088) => 5.58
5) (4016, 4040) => 5.78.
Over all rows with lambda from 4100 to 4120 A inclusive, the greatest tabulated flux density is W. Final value 7.66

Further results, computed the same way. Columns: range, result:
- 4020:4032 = 6.37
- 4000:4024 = 7.11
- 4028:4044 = 6.78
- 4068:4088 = 6.41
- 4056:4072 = 6.38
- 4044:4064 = 7.25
